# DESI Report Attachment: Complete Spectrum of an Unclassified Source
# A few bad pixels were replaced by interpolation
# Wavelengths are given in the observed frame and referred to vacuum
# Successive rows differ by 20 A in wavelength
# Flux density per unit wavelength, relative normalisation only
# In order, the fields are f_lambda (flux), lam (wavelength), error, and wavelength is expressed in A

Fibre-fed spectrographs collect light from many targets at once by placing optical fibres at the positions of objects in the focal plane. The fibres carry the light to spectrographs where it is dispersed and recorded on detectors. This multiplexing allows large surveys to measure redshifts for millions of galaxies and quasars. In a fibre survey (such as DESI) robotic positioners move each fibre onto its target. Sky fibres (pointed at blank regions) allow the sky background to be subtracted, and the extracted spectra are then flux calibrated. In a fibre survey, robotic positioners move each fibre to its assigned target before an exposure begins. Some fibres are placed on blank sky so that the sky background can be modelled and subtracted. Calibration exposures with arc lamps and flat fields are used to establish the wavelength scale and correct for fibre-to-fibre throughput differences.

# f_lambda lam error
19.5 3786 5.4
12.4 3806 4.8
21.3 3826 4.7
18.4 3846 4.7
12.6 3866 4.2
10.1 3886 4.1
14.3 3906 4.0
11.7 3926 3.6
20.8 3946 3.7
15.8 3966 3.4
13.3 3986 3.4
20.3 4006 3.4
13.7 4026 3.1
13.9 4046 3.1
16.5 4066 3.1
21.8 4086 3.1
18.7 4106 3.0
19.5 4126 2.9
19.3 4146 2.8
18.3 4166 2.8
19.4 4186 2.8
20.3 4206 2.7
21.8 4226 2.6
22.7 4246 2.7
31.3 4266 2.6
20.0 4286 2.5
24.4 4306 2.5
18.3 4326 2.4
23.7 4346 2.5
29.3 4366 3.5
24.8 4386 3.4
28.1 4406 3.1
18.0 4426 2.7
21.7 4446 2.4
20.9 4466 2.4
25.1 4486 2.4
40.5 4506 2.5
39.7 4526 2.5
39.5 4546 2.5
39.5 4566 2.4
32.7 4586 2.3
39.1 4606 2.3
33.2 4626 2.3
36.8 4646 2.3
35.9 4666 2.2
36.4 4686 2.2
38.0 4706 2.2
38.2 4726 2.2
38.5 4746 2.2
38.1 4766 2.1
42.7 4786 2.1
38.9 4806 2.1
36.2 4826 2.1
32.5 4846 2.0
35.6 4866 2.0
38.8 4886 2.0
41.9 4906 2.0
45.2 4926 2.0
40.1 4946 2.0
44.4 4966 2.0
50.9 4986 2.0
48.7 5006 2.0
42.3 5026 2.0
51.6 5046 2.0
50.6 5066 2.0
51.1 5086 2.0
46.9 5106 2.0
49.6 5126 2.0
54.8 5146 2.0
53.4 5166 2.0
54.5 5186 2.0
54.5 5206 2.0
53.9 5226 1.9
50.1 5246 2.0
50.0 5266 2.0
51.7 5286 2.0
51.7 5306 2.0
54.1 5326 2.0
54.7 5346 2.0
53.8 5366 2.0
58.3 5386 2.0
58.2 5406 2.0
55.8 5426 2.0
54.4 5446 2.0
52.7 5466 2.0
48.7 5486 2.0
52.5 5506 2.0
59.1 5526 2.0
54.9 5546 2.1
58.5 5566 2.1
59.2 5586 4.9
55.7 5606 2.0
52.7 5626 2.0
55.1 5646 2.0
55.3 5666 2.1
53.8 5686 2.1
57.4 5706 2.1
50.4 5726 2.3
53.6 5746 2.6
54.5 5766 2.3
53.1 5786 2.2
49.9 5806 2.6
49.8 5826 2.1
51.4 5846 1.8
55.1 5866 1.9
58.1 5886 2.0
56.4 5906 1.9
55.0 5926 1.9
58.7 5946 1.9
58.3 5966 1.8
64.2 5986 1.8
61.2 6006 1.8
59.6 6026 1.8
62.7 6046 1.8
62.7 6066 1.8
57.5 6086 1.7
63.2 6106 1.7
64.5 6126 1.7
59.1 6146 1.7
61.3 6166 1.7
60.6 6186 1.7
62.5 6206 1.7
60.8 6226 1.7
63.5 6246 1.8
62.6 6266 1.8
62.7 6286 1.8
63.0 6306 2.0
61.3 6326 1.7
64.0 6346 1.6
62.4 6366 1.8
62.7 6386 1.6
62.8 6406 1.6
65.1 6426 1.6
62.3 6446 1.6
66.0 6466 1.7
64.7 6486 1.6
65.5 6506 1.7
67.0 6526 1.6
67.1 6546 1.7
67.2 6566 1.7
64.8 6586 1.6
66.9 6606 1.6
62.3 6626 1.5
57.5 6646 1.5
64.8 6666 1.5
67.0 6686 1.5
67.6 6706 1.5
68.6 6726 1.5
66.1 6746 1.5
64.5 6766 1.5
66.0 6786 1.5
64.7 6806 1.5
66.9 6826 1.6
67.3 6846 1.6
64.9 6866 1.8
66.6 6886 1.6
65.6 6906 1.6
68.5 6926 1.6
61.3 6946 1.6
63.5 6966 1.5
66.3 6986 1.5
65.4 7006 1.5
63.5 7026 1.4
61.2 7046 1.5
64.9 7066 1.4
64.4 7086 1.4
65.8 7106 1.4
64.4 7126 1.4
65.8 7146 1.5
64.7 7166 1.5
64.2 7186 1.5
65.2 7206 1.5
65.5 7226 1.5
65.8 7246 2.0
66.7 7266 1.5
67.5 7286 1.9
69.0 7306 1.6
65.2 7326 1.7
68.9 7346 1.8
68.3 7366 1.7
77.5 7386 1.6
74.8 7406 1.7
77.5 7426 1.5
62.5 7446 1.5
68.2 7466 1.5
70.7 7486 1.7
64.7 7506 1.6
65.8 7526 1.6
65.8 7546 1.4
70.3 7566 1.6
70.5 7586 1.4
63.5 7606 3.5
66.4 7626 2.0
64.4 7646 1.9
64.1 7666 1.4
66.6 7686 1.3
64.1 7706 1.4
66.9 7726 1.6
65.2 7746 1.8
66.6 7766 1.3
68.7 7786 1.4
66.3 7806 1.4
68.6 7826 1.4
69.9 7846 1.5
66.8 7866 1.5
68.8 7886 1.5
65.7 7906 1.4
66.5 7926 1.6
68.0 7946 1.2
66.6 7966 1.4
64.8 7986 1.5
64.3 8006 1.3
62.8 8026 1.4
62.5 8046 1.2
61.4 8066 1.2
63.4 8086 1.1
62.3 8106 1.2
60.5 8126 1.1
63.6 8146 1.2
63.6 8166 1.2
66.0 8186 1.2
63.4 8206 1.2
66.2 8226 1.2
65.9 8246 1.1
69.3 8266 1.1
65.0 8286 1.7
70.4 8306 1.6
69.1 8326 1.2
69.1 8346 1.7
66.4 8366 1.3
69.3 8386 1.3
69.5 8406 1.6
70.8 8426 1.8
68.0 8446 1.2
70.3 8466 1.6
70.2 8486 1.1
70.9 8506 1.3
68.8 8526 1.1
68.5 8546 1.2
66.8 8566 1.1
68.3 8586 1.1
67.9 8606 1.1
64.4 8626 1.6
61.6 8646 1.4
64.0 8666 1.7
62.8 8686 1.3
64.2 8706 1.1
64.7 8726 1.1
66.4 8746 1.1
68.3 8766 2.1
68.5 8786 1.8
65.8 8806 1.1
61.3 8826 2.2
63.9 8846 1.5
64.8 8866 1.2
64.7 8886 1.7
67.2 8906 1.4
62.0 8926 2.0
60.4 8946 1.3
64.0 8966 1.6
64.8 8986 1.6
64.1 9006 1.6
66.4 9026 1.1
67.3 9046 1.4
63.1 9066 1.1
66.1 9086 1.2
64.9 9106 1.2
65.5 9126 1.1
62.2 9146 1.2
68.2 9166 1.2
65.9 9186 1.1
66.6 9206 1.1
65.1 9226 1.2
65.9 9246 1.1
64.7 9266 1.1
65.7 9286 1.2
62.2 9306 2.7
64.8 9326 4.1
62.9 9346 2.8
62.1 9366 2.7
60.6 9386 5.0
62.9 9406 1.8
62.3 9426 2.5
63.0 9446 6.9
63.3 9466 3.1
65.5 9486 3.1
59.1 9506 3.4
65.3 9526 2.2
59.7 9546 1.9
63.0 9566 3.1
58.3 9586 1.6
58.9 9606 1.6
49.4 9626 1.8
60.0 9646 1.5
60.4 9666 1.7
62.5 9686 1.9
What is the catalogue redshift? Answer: 0.127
